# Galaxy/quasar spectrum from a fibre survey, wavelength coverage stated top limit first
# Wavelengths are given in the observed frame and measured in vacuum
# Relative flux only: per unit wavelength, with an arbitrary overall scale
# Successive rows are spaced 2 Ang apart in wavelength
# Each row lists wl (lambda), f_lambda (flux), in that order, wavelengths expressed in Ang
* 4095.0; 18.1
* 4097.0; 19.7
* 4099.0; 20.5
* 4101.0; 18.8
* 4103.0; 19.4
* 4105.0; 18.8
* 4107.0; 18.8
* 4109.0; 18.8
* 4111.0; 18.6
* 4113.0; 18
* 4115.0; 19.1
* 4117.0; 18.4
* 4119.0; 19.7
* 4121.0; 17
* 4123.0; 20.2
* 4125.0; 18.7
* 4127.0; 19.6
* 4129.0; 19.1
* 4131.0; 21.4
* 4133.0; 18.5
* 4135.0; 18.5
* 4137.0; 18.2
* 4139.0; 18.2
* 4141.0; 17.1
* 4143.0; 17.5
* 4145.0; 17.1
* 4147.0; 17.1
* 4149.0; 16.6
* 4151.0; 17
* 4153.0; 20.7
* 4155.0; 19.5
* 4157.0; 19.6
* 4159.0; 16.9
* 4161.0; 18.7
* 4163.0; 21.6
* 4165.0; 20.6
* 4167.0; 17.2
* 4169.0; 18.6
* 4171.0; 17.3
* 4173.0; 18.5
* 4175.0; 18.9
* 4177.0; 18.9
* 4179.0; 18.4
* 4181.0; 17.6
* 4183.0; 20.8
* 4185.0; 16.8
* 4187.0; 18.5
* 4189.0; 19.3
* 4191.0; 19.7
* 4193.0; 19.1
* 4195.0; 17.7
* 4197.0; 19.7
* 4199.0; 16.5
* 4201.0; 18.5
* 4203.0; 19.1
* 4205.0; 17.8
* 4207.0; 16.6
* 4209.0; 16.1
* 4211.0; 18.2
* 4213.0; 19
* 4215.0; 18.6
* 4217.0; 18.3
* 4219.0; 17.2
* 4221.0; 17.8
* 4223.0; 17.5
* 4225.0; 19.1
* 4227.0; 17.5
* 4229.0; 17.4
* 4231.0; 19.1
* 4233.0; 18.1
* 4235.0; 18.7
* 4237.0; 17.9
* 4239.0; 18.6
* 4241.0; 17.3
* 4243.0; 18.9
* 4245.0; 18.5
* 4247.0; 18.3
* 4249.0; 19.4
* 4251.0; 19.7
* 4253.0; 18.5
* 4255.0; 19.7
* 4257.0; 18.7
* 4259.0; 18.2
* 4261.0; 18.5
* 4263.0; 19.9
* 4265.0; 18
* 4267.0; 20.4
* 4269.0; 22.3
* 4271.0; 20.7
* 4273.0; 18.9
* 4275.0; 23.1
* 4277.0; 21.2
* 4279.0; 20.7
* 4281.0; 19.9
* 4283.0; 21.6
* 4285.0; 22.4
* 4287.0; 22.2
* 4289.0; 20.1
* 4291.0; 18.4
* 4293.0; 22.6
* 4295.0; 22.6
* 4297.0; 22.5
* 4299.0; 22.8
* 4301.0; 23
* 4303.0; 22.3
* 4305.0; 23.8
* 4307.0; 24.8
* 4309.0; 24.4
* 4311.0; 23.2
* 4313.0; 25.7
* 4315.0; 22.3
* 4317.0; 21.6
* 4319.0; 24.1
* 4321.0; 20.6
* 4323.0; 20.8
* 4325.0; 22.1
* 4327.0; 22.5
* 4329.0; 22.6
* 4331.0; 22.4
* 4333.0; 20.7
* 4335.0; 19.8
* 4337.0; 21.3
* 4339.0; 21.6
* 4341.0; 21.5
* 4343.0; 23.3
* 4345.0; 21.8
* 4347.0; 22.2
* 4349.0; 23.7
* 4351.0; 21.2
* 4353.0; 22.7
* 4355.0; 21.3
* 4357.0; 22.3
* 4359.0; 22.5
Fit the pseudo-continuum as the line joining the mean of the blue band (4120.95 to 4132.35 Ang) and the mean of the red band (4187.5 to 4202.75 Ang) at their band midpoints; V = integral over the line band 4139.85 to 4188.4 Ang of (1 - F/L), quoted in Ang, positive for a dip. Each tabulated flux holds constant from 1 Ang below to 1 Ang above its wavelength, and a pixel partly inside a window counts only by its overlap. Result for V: 1.6 Ang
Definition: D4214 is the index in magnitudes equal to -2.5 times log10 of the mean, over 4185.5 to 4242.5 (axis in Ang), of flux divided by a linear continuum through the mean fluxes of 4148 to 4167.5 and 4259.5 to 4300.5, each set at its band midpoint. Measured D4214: 0.09 mag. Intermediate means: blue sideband 18.9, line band 18.2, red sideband 20.9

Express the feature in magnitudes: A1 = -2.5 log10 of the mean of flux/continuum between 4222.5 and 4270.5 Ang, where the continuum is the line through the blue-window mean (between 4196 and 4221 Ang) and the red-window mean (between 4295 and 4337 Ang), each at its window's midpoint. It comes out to 0.045 mag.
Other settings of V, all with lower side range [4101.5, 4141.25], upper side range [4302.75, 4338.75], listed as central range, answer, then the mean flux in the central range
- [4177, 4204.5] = 2.1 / 18.6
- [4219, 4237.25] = 2.4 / 18.1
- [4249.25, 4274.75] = 2.2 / 19.6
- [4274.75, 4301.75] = 0.4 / 21.6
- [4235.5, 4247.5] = 1.6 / 18.3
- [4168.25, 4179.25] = 0.8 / 18.4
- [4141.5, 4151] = 1.1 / 17.1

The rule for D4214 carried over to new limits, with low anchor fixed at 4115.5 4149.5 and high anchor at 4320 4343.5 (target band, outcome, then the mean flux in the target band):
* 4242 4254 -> 0.08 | 18.9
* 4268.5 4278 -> -0.03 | 21.2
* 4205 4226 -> 0.11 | 17.8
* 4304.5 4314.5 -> -0.15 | 24.3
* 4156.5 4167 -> -0.02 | 19.3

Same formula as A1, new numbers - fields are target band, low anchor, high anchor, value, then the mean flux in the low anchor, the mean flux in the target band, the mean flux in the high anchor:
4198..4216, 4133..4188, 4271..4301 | 0.098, 18.4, 17.8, 21.4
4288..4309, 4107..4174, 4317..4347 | -0.057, 18.6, 22.4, 21.8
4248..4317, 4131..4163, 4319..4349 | -0.020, 18.3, 21.3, 21.8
